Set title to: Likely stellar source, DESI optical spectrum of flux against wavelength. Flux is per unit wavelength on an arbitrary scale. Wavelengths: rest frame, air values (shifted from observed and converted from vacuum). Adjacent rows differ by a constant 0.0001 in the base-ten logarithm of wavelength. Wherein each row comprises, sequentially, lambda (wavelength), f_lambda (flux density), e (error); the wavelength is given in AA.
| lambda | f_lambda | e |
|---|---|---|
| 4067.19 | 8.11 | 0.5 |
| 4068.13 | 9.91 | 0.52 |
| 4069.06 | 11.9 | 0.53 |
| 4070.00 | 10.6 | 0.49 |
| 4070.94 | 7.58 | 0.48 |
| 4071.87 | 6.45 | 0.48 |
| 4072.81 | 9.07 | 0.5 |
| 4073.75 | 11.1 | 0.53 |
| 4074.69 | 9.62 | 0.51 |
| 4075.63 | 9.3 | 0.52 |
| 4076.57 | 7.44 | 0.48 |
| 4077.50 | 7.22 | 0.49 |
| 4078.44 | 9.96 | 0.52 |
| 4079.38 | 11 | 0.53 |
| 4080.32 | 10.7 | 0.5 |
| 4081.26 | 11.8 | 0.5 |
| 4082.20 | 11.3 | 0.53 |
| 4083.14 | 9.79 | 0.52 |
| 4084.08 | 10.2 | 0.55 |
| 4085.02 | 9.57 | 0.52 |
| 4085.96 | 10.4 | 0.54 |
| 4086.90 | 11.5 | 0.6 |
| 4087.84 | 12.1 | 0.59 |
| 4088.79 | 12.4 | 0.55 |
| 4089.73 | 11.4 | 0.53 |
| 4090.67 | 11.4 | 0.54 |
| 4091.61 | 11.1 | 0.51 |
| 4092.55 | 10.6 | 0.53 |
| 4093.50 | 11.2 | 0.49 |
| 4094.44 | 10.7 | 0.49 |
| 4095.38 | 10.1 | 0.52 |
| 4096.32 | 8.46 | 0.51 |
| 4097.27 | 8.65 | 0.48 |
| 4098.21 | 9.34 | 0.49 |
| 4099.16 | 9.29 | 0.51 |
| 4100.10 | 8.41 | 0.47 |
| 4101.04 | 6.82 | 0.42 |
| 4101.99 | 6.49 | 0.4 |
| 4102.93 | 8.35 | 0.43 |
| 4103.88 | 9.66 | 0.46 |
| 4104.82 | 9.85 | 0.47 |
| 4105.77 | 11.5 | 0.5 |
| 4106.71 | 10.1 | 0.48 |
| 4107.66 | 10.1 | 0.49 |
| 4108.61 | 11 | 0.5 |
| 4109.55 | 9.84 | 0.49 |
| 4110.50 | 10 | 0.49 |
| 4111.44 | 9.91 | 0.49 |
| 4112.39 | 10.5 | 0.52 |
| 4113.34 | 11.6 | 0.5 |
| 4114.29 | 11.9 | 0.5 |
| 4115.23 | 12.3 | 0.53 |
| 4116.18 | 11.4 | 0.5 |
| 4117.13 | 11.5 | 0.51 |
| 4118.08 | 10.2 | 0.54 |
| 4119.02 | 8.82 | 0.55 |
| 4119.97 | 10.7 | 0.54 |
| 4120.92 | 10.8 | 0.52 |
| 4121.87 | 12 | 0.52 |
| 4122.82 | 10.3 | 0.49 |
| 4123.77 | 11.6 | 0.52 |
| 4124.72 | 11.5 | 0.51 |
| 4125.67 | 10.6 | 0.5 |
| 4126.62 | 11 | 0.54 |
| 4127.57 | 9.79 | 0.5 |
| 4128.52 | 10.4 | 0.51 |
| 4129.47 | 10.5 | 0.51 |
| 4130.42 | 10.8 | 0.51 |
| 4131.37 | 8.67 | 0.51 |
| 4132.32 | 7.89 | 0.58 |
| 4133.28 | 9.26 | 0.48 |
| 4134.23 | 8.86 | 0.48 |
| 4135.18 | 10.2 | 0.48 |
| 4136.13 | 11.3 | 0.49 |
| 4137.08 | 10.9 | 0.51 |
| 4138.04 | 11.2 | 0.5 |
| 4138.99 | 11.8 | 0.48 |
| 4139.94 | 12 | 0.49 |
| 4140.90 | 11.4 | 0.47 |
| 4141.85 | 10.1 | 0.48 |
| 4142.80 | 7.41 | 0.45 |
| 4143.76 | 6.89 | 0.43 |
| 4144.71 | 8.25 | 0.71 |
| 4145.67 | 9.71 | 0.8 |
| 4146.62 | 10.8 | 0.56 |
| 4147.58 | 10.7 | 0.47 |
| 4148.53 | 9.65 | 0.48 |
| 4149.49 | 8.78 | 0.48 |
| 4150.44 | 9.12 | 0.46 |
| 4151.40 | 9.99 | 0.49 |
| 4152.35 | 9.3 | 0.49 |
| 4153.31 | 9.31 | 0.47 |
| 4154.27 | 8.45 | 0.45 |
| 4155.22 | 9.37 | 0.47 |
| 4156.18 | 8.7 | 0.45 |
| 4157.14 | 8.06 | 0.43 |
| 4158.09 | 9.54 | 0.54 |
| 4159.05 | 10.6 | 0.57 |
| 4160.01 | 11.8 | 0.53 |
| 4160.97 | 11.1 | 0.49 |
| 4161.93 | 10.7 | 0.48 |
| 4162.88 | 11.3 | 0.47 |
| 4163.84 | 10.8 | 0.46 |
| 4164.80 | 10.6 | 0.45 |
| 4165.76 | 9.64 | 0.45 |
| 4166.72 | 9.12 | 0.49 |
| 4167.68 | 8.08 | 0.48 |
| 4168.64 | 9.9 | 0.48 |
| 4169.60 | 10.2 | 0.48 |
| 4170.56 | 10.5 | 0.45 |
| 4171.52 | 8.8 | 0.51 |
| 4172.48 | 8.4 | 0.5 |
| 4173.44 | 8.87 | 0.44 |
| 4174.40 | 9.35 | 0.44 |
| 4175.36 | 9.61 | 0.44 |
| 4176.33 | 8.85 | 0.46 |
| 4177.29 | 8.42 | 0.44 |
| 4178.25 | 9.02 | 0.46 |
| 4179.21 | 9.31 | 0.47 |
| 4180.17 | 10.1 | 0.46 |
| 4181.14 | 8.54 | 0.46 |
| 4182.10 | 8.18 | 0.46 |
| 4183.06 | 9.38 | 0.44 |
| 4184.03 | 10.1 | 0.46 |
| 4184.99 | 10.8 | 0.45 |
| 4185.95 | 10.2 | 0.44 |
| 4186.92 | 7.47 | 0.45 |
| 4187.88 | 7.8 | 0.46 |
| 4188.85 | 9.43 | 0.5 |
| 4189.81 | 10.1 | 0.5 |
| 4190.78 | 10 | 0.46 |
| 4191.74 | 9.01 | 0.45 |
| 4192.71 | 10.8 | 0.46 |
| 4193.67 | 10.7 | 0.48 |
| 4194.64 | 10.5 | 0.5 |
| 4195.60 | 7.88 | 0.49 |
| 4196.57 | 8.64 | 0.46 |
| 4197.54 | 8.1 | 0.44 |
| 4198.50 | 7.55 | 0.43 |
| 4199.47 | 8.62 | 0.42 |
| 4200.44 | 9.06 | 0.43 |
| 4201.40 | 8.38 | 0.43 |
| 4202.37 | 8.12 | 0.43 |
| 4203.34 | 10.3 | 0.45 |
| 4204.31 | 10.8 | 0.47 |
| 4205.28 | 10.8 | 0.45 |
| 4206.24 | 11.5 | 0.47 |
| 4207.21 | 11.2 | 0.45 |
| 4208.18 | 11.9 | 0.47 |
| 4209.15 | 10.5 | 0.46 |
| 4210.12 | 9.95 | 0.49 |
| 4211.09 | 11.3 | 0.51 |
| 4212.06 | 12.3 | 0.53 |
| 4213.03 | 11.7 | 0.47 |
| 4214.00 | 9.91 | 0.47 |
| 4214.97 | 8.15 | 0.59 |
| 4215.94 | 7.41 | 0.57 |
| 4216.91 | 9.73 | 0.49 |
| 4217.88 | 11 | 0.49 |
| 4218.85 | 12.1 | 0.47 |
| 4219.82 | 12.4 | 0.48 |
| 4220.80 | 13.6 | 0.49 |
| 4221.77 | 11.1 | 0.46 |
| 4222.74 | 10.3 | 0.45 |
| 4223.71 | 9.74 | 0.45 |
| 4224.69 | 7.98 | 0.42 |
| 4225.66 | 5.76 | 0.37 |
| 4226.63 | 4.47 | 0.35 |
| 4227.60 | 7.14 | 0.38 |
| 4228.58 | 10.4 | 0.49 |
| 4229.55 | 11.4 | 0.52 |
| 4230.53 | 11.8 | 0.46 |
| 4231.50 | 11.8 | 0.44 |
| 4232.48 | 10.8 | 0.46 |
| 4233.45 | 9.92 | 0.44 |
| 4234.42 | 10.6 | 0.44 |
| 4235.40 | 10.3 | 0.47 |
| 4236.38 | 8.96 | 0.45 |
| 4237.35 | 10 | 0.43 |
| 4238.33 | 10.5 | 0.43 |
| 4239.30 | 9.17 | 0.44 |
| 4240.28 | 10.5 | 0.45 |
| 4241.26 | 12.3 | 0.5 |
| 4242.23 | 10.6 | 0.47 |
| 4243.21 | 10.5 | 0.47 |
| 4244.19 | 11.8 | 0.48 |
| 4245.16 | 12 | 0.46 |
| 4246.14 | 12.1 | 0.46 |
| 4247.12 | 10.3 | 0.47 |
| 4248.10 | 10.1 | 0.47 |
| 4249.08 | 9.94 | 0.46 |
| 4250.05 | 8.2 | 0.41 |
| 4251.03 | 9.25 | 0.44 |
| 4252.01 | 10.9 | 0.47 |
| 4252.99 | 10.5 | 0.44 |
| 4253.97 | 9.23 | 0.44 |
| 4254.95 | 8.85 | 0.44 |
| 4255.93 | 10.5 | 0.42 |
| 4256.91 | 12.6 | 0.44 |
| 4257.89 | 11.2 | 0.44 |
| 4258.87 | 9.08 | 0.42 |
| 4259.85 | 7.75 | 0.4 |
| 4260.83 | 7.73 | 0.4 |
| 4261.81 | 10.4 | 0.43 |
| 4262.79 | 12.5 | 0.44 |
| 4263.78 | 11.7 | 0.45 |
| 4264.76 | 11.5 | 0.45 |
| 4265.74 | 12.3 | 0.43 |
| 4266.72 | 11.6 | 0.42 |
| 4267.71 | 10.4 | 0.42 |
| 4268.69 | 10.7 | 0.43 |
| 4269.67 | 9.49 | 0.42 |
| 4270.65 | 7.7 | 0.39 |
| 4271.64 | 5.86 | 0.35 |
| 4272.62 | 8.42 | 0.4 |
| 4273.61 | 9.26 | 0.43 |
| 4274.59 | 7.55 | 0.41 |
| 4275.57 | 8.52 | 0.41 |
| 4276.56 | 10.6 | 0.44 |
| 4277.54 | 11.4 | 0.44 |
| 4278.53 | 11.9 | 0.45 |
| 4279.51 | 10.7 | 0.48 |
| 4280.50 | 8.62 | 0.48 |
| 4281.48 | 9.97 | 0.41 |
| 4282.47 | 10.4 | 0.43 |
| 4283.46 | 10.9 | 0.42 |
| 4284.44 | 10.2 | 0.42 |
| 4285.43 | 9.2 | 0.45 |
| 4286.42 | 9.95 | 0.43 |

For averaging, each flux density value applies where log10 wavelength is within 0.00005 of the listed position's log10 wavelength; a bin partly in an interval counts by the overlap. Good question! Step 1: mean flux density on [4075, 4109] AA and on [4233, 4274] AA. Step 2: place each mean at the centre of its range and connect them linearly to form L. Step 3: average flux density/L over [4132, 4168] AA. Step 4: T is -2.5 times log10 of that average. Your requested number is 0.02 mag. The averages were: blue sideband 9.97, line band 9.82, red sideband 10.2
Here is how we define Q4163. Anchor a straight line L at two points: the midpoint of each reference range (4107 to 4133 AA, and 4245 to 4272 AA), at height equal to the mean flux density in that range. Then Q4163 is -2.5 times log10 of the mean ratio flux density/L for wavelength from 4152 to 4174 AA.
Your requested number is 0.08 mag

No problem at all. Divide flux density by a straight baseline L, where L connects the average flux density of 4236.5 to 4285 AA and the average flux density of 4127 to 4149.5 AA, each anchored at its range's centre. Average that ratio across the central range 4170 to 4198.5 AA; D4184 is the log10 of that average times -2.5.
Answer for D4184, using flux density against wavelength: 0.09 mag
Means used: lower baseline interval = 9.91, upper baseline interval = 10.2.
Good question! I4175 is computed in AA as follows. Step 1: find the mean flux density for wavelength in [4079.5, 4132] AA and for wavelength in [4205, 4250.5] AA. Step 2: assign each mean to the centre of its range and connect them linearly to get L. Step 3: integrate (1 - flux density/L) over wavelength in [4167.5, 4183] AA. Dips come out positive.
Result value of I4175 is 1.8 AA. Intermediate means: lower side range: 10.4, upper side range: 10.3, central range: 9.16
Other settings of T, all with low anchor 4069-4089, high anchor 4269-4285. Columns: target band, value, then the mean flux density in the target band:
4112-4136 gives -0.07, 10.5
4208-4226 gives -0.08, 10.4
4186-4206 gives 0.05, 9.25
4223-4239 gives 0.01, 9.48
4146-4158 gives 0.05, 9.37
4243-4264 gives -0.08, 10.3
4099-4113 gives 0.05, 9.48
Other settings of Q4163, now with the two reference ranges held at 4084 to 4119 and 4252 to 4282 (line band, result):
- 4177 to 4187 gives 0.09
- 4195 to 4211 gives 0.05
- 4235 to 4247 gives -0.07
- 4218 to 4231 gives 0.02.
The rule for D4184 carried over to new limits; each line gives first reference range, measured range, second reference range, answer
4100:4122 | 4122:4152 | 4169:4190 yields -0.027 mag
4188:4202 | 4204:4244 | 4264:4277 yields -0.110 mag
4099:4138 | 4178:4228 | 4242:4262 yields 0.058 mag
